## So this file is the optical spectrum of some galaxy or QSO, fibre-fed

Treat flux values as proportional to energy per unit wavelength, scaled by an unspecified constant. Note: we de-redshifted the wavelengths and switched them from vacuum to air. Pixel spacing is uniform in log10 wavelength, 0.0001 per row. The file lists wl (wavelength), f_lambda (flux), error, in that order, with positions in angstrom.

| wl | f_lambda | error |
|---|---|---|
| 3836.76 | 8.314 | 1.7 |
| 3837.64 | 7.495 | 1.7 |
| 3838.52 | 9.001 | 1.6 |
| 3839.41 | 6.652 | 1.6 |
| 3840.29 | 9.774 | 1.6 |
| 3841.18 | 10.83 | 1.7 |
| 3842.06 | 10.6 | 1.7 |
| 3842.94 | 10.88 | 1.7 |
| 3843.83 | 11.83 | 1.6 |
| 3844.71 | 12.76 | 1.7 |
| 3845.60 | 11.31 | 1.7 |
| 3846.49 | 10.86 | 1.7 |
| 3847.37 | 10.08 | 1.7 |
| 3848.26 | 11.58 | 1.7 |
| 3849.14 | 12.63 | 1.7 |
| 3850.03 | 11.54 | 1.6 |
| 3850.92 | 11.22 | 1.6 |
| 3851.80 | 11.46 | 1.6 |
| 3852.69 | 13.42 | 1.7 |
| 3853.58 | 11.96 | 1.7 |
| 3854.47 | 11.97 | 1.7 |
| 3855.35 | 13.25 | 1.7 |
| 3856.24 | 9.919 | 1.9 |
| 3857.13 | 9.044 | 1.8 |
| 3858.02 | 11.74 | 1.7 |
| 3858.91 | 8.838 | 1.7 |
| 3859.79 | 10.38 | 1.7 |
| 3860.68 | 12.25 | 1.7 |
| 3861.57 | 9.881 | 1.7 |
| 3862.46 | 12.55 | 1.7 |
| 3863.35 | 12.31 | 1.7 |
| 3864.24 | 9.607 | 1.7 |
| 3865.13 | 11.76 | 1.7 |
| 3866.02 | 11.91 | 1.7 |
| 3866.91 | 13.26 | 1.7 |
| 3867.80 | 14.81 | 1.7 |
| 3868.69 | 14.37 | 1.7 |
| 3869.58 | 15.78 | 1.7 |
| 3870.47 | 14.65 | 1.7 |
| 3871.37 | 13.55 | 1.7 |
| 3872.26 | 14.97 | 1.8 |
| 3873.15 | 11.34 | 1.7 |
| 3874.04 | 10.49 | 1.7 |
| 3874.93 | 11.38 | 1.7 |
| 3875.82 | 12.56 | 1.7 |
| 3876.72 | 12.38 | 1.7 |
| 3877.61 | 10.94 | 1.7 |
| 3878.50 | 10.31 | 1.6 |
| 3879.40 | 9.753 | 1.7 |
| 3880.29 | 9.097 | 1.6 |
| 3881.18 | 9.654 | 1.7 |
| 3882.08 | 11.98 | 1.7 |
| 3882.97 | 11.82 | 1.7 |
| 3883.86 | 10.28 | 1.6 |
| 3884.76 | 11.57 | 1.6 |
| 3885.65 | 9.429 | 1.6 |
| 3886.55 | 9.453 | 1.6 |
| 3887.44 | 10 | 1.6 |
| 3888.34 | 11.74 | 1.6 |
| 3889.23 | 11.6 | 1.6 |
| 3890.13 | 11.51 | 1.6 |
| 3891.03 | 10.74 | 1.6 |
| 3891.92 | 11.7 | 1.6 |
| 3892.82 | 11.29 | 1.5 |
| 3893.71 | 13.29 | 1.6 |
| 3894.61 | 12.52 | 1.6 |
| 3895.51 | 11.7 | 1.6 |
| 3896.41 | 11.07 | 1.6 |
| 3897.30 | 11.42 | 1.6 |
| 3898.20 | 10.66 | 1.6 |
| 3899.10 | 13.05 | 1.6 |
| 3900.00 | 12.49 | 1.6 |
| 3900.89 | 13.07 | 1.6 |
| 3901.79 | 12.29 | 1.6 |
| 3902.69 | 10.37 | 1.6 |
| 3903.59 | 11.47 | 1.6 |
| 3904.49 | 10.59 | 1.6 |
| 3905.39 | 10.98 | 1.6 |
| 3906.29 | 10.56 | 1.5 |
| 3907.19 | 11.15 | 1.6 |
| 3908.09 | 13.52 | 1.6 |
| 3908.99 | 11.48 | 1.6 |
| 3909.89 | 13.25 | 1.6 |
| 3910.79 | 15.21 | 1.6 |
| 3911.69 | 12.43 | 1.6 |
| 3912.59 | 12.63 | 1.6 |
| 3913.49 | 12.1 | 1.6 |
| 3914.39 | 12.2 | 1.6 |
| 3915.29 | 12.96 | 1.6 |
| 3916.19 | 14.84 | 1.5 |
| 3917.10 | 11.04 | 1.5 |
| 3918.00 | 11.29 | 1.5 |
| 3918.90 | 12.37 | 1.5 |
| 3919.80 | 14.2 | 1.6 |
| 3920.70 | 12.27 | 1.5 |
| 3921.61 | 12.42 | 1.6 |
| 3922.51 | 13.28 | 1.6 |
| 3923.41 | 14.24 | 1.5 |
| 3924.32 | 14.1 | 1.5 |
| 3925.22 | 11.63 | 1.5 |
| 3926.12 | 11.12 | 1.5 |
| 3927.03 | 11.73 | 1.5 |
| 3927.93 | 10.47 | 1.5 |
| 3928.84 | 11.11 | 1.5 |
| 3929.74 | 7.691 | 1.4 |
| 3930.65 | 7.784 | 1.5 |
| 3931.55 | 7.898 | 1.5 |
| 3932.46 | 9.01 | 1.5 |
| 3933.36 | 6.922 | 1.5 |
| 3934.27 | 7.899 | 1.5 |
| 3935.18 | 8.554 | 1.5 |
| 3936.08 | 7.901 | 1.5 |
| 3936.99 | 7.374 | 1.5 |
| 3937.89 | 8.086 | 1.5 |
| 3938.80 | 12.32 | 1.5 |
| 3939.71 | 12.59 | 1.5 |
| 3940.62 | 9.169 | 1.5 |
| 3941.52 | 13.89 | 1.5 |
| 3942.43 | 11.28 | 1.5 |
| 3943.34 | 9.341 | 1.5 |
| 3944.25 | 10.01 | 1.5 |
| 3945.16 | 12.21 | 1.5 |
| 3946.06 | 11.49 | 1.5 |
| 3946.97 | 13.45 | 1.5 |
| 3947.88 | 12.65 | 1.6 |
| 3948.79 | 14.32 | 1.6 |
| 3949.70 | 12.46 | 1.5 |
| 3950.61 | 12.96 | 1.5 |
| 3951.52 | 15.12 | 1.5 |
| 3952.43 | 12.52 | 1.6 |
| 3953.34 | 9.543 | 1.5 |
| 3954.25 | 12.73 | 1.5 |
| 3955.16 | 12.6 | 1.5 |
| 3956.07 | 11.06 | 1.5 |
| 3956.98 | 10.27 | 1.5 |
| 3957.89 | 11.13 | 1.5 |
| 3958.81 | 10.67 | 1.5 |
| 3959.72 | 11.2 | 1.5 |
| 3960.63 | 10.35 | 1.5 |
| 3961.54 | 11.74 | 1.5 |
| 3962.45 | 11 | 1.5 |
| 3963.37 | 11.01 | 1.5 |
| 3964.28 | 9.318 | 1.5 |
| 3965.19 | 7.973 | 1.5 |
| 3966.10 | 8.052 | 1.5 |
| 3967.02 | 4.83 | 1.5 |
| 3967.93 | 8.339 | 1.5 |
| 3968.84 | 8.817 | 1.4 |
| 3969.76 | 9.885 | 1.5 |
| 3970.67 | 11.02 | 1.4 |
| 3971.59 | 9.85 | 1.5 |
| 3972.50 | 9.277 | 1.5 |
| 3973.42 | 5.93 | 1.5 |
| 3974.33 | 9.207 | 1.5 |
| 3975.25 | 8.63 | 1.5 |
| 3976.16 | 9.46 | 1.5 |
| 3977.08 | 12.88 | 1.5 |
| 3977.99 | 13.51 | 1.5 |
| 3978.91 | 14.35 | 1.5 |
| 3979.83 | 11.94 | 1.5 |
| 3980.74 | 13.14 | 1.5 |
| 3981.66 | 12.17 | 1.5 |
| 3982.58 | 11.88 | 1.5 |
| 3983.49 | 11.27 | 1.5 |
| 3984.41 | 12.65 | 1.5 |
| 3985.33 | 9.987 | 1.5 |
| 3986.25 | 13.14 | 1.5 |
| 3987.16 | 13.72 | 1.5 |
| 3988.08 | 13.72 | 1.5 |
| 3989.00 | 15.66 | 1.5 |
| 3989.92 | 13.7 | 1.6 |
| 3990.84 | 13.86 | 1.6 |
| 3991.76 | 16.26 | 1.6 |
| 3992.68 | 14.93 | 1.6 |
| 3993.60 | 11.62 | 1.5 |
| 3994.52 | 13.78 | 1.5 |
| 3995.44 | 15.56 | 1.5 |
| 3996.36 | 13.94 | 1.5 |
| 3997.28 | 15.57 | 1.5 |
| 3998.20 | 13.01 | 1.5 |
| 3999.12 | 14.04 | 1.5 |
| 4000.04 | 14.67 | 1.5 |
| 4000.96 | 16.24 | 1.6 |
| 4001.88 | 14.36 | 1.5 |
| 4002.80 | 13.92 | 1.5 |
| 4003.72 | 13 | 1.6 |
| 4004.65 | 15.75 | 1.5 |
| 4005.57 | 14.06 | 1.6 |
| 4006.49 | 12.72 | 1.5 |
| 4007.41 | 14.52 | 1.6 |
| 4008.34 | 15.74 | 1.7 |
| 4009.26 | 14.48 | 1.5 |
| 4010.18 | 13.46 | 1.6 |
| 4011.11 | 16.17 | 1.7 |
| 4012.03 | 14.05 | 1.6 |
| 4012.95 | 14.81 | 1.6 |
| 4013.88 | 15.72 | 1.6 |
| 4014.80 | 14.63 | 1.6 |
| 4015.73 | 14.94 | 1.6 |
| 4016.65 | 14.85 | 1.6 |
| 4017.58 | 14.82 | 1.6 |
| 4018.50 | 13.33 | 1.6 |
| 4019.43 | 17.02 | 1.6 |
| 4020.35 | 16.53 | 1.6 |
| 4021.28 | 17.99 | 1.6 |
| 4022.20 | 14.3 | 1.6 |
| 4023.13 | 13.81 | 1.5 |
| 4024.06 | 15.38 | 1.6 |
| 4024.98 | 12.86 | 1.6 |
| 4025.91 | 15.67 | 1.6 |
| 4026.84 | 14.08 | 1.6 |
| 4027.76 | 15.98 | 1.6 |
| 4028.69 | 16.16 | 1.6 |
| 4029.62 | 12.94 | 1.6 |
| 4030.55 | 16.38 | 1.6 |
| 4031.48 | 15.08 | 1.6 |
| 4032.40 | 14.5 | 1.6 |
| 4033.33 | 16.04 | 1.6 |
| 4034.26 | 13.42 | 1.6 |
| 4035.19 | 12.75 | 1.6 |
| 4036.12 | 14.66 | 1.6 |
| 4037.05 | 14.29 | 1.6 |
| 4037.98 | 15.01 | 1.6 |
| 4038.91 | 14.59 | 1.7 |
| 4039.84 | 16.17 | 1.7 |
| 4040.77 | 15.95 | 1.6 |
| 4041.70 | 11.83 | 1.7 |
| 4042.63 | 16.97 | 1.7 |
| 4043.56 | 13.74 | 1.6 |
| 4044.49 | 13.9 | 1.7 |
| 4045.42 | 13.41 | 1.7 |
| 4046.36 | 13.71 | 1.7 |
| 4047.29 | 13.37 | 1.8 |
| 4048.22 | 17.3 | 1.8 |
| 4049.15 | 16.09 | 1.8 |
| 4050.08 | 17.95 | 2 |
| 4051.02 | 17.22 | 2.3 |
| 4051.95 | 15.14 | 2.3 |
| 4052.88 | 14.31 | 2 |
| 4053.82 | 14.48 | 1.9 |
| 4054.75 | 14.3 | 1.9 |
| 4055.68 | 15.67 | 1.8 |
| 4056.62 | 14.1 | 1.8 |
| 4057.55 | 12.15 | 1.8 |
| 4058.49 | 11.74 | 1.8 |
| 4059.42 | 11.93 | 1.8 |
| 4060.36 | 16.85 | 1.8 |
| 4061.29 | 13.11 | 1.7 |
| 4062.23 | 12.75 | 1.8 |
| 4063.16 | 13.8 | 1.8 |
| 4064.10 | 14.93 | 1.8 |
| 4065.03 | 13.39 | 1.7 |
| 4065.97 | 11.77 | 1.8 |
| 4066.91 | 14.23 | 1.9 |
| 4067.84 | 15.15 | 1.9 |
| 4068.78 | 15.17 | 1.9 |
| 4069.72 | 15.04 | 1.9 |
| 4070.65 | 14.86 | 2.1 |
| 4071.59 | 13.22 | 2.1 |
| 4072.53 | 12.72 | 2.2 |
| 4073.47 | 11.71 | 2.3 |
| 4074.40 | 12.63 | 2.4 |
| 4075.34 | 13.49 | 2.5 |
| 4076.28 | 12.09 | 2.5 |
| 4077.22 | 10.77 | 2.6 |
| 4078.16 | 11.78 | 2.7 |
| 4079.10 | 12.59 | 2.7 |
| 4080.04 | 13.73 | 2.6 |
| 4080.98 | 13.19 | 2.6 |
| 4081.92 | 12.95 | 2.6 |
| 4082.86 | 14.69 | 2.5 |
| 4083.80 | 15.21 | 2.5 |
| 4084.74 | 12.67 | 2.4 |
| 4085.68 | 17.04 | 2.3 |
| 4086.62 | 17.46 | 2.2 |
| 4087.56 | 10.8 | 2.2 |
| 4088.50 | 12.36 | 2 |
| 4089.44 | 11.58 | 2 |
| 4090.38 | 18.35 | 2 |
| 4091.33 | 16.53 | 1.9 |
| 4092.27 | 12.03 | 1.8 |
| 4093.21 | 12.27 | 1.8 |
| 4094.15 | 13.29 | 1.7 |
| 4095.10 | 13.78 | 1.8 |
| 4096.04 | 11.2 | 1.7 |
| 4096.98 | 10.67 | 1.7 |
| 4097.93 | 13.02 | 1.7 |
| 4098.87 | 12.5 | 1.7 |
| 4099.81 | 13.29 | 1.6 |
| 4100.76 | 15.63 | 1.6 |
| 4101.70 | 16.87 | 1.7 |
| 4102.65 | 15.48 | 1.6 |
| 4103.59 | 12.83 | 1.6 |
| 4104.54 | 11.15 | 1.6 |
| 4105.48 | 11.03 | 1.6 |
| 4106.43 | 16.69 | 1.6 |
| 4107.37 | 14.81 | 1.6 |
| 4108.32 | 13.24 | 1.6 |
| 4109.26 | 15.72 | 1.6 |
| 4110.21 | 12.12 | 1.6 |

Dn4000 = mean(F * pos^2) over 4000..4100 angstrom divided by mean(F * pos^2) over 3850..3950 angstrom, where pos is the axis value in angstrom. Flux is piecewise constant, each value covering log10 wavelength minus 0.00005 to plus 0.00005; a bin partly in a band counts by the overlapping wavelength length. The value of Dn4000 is 1.33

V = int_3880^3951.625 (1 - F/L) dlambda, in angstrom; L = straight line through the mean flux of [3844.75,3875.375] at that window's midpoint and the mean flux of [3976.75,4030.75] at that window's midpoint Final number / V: 8.0 angstrom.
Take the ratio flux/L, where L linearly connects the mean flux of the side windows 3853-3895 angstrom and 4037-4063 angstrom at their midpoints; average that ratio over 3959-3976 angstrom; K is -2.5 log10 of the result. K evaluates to 0.38 mag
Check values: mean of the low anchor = 11.6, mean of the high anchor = 14.6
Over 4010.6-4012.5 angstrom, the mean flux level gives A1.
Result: 15.1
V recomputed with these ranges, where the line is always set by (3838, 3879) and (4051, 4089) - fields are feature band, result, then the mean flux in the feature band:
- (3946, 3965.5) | 1.4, 11.6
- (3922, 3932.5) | 1.2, 10.9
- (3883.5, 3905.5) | 1.1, 11.4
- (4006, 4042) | -4.3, 14.8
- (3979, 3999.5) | -0.9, 13.4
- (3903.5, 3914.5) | 0.0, 12.1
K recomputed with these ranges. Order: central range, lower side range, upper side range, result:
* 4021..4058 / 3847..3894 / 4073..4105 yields -0.143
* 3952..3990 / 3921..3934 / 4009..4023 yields 0.176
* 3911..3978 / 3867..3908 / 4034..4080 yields 0.151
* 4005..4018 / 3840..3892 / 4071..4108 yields -0.149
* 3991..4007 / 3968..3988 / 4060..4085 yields -0.227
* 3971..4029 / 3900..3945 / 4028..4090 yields -0.067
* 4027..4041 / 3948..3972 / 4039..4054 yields -0.032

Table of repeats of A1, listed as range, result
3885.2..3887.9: 9.64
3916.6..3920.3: 12.3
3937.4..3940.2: 10.9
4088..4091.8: 14.7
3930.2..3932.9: 8.23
